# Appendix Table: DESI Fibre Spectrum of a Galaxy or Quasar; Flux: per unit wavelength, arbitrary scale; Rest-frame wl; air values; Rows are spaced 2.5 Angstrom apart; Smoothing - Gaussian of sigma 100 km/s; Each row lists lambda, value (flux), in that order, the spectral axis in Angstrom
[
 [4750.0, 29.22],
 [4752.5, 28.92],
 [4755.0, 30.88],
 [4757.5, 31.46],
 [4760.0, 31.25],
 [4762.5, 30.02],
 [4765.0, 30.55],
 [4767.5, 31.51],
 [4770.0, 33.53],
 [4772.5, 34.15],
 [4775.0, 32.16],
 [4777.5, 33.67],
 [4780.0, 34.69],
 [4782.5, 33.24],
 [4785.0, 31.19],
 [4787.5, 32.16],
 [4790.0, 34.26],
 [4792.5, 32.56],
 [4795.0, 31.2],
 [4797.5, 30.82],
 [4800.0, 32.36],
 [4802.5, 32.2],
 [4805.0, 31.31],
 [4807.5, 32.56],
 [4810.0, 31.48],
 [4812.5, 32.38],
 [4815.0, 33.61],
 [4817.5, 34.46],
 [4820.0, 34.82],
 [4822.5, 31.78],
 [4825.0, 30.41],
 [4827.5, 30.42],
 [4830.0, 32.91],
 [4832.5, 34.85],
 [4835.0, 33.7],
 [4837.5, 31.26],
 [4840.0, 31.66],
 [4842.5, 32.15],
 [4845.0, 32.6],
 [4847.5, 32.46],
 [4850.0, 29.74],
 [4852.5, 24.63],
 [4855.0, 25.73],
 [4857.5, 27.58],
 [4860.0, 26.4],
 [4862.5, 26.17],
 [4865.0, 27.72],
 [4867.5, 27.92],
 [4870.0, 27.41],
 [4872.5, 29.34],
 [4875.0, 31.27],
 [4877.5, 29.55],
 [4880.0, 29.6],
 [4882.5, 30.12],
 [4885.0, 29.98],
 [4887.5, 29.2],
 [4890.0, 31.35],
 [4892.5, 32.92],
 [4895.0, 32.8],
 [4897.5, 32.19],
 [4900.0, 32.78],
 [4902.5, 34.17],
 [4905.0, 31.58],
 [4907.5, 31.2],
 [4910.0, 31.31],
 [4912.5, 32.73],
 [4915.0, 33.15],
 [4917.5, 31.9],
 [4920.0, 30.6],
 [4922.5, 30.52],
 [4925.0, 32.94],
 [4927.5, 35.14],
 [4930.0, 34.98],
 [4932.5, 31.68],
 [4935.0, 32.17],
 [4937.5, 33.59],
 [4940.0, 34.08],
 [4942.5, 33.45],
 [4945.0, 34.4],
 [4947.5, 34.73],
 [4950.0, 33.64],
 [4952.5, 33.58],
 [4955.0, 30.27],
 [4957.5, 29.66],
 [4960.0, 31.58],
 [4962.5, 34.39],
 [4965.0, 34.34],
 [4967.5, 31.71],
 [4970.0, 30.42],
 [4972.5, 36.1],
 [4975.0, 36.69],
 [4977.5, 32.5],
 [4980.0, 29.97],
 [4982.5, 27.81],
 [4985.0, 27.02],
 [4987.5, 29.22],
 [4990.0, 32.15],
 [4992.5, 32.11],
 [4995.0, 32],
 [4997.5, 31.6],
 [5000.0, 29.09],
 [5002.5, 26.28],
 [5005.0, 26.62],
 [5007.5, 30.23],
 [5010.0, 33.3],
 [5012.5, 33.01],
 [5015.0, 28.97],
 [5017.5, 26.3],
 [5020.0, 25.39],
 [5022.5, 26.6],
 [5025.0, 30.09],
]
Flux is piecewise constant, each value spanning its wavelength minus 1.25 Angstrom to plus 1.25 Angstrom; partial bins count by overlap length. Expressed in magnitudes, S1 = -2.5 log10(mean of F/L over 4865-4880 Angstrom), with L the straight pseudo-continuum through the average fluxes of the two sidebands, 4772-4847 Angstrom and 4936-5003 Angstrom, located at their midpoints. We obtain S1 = 0.12 mag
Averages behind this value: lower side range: 32.6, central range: 29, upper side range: 32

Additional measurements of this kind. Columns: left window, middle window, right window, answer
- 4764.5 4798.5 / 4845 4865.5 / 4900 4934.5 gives 0.168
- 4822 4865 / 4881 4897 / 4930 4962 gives 0.010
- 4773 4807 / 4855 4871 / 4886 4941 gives 0.196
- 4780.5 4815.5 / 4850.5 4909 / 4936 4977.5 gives 0.109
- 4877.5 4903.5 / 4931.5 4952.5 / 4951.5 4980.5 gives -0.041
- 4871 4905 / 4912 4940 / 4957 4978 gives -0.020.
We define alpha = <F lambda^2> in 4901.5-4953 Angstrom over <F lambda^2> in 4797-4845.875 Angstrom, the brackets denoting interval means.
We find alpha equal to 1.06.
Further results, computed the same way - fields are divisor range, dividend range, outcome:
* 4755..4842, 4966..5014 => 1.03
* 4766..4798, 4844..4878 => 0.90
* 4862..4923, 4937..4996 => 1.08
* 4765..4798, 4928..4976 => 1.09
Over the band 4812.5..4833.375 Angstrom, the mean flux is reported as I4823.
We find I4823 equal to 32.8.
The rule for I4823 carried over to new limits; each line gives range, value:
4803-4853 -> 32.1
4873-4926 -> 31.5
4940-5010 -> 31.6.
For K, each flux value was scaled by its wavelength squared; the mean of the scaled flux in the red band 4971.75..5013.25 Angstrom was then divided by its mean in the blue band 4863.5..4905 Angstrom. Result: 1.05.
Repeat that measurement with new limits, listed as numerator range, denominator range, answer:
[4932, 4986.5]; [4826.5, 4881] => 1.14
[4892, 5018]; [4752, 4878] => 1.08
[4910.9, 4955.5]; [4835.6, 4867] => 1.17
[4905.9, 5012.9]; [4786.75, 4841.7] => 1.05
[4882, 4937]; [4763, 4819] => 1.04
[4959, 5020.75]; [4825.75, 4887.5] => 1.09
